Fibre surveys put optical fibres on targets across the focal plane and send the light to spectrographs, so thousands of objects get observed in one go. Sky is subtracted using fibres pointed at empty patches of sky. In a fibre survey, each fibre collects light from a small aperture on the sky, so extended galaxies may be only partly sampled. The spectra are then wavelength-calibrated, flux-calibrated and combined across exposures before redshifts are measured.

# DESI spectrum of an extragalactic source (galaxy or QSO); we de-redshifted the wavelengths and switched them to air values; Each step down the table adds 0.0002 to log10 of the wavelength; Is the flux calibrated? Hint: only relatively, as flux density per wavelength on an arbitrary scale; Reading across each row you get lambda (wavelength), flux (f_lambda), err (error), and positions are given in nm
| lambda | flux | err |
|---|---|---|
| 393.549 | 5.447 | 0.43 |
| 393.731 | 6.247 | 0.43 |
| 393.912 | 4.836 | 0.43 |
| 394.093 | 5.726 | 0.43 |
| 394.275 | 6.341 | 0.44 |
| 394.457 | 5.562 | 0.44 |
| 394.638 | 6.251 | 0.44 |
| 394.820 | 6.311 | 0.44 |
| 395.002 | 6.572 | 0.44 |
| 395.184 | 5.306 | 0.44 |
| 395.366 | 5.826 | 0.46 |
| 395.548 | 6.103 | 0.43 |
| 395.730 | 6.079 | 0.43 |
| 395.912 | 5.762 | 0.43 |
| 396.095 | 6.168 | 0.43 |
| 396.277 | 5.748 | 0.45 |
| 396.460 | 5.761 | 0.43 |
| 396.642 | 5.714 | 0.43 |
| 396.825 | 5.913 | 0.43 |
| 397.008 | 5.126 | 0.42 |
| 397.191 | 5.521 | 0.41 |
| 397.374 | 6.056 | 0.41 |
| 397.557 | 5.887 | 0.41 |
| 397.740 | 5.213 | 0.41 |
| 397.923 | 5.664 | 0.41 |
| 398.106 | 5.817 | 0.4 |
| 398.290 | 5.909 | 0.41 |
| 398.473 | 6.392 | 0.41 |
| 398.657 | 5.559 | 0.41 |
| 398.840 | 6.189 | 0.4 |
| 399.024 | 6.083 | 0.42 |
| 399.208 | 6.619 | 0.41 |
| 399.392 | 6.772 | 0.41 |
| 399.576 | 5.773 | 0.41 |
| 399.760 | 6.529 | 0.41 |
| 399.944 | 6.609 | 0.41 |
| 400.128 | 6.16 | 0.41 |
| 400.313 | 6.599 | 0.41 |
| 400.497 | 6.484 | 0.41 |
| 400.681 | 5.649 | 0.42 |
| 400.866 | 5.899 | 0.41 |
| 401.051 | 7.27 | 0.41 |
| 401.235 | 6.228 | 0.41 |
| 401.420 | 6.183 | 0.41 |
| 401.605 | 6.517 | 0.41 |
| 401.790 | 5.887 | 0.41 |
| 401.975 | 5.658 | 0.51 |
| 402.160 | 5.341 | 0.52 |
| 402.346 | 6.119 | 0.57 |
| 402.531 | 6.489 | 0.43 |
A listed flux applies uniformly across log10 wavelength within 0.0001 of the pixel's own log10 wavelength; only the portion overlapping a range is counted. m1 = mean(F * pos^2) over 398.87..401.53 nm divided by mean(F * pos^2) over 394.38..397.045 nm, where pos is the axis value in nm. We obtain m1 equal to 1.10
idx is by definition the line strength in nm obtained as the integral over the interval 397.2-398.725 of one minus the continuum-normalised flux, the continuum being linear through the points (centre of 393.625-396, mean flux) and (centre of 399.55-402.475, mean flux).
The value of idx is 0.06 nm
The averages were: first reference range 5.91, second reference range 6.19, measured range 5.8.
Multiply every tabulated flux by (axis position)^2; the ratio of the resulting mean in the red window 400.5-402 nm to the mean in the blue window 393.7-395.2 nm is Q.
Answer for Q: 1.08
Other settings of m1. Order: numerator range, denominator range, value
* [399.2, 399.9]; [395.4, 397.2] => 1.12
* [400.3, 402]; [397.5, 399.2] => 1.07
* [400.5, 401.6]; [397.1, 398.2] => 1.12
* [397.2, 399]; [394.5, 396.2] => 0.98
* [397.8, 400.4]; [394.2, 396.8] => 1.06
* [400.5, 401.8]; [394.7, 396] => 1.08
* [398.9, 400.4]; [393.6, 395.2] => 1.11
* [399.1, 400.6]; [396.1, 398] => 1.15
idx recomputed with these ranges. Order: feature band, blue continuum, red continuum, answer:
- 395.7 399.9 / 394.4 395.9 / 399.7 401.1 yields 0.18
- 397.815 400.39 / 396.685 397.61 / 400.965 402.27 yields -0.13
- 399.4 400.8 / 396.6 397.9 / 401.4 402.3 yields -0.12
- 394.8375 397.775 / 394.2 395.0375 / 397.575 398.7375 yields 0.08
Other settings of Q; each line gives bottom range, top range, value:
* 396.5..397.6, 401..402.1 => 1.12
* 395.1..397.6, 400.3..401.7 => 1.12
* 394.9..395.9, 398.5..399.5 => 1.07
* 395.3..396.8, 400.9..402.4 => 1.07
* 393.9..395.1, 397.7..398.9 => 0.99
